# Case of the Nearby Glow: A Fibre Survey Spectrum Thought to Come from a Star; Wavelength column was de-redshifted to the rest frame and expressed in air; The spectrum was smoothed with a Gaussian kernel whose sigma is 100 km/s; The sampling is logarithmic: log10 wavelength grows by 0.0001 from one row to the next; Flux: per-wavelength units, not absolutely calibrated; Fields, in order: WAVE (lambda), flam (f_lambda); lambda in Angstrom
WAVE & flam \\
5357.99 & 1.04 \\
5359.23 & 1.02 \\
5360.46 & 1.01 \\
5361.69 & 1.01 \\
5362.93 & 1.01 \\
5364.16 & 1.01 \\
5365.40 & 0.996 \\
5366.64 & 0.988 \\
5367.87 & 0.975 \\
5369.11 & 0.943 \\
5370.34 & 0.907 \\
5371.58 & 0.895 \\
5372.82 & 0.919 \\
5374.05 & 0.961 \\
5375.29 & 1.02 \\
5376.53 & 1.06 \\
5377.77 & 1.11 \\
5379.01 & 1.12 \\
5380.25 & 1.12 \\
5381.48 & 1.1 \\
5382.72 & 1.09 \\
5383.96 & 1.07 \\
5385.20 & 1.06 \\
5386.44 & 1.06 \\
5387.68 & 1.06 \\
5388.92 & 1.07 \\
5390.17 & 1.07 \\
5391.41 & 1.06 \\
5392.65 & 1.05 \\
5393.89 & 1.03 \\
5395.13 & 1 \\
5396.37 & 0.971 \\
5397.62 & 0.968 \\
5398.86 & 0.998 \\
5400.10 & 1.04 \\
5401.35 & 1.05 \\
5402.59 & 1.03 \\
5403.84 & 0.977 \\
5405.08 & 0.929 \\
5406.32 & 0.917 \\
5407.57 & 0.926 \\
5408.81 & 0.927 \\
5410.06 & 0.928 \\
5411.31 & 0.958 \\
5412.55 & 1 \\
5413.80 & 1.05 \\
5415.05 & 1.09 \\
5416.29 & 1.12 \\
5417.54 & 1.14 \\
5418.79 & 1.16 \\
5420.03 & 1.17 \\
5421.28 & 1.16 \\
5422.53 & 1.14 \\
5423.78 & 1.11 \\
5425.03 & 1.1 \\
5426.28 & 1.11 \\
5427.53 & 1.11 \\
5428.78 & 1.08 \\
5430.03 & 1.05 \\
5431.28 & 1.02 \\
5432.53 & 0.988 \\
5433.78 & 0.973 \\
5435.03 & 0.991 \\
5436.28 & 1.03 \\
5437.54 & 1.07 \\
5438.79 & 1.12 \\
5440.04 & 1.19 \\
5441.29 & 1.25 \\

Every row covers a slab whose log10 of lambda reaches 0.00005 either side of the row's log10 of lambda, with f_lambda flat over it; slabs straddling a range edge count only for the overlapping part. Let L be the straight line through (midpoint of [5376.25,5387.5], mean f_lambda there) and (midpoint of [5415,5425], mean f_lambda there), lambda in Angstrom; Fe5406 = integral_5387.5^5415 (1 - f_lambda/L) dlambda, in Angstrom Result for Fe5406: 2.7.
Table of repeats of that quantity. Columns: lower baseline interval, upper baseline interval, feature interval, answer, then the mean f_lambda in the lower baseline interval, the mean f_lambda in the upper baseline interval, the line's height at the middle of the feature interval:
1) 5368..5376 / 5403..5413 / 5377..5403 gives -3.0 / 0.944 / 0.946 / 0.945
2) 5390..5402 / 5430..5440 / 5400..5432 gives -0.6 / 1.02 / 1.04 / 1.03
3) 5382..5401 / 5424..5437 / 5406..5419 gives 0.3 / 1.04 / 1.05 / 1.04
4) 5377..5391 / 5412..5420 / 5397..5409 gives 1.3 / 1.08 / 1.1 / 1.09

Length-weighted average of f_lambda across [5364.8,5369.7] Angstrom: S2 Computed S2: 0.975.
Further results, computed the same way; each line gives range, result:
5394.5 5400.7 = 0.996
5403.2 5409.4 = 0.936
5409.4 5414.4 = 0.982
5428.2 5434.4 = 1.02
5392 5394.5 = 1.04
